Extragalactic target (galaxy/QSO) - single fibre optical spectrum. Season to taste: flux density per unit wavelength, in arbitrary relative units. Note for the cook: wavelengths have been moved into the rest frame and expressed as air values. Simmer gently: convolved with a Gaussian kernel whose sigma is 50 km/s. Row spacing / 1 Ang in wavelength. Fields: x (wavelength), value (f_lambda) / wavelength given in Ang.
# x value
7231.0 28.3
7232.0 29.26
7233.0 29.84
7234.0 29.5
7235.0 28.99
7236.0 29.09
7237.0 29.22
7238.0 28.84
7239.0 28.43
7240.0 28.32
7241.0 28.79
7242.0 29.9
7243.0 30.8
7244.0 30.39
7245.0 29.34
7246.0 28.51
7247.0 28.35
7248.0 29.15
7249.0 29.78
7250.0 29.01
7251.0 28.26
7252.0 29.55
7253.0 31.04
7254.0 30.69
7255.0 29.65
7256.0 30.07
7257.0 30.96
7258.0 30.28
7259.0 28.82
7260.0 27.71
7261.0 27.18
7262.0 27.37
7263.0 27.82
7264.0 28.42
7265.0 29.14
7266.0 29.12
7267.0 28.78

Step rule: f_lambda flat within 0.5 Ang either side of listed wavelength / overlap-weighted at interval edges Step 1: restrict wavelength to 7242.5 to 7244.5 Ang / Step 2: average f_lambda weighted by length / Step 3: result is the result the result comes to 30.6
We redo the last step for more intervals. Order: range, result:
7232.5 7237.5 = 29.3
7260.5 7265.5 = 28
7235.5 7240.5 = 28.8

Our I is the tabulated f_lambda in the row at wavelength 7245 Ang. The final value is 29.34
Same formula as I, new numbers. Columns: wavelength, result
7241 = 28.79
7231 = 28.3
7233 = 29.84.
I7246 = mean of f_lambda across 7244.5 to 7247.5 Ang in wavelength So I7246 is 28.7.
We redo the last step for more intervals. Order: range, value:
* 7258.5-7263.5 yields 27.8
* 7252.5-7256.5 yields 30.4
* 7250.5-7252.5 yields 28.9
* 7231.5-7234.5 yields 29.5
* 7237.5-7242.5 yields 28.9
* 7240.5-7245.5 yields 29.8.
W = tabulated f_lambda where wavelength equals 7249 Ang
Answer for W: 29.78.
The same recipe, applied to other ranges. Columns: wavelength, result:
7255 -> 29.65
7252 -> 29.55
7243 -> 30.8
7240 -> 28.32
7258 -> 30.28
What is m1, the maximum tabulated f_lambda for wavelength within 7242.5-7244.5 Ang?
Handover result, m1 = 30.8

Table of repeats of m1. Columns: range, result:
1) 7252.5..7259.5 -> 31.04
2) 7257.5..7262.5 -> 30.28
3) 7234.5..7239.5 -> 29.22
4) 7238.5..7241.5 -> 28.79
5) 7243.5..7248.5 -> 30.39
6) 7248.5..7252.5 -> 29.78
